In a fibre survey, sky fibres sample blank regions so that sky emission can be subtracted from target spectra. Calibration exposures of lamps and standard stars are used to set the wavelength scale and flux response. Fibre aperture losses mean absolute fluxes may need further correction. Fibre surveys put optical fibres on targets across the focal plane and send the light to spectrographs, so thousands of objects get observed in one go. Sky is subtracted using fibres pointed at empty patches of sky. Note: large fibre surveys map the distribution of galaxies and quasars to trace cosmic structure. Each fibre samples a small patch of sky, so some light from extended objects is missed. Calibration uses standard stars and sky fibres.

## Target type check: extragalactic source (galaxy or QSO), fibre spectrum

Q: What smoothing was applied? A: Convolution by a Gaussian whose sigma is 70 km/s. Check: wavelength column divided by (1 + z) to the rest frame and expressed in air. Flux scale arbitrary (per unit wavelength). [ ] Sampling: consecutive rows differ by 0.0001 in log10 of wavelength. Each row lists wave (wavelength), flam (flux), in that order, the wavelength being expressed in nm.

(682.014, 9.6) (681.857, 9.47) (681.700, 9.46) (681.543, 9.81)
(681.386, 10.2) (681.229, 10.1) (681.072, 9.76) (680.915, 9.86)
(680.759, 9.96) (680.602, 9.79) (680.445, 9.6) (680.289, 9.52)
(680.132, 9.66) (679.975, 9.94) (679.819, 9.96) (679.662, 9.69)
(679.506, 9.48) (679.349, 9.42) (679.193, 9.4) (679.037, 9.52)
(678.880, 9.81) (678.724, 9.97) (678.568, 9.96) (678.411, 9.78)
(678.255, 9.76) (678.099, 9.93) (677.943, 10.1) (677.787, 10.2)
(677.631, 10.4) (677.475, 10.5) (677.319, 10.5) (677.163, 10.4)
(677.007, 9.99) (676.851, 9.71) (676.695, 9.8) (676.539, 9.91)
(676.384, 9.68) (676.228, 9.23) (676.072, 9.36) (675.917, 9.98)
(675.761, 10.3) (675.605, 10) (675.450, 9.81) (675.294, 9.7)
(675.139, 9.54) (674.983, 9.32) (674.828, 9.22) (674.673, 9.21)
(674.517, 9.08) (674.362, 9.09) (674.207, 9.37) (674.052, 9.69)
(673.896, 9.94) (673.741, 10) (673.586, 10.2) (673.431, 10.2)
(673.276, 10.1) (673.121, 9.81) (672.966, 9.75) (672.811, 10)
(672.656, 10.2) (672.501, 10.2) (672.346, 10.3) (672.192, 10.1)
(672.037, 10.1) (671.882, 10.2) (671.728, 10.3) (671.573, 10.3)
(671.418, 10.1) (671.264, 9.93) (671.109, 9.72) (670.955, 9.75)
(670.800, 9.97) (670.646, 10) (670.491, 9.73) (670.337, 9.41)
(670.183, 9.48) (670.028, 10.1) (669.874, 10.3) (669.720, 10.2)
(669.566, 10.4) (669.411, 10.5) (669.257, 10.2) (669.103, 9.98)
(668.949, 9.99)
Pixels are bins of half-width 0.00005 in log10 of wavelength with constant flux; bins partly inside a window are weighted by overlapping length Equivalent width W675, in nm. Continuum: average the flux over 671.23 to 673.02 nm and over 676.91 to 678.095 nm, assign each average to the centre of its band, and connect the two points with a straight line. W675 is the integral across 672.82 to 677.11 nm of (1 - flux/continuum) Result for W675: 0.21 nm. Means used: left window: 10.1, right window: 10.3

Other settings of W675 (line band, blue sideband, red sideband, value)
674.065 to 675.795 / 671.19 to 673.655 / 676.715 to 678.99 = 0.101 nm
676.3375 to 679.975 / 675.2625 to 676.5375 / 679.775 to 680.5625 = -0.060 nm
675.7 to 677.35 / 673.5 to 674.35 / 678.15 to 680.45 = -0.022 nm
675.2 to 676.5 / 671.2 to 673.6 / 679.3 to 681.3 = 0.026 nm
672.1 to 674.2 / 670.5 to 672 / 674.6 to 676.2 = -0.037 nm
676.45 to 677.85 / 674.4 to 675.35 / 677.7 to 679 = -0.062 nm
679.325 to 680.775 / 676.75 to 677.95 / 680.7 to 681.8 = 0.040 nm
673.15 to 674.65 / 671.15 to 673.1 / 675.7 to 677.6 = 0.048 nm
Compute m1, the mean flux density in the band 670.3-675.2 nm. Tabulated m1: 9.84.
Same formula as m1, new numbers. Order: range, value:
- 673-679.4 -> 9.8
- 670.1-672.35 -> 9.95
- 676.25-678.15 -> 10.1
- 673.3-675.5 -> 9.61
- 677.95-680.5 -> 9.73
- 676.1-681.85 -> 9.84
